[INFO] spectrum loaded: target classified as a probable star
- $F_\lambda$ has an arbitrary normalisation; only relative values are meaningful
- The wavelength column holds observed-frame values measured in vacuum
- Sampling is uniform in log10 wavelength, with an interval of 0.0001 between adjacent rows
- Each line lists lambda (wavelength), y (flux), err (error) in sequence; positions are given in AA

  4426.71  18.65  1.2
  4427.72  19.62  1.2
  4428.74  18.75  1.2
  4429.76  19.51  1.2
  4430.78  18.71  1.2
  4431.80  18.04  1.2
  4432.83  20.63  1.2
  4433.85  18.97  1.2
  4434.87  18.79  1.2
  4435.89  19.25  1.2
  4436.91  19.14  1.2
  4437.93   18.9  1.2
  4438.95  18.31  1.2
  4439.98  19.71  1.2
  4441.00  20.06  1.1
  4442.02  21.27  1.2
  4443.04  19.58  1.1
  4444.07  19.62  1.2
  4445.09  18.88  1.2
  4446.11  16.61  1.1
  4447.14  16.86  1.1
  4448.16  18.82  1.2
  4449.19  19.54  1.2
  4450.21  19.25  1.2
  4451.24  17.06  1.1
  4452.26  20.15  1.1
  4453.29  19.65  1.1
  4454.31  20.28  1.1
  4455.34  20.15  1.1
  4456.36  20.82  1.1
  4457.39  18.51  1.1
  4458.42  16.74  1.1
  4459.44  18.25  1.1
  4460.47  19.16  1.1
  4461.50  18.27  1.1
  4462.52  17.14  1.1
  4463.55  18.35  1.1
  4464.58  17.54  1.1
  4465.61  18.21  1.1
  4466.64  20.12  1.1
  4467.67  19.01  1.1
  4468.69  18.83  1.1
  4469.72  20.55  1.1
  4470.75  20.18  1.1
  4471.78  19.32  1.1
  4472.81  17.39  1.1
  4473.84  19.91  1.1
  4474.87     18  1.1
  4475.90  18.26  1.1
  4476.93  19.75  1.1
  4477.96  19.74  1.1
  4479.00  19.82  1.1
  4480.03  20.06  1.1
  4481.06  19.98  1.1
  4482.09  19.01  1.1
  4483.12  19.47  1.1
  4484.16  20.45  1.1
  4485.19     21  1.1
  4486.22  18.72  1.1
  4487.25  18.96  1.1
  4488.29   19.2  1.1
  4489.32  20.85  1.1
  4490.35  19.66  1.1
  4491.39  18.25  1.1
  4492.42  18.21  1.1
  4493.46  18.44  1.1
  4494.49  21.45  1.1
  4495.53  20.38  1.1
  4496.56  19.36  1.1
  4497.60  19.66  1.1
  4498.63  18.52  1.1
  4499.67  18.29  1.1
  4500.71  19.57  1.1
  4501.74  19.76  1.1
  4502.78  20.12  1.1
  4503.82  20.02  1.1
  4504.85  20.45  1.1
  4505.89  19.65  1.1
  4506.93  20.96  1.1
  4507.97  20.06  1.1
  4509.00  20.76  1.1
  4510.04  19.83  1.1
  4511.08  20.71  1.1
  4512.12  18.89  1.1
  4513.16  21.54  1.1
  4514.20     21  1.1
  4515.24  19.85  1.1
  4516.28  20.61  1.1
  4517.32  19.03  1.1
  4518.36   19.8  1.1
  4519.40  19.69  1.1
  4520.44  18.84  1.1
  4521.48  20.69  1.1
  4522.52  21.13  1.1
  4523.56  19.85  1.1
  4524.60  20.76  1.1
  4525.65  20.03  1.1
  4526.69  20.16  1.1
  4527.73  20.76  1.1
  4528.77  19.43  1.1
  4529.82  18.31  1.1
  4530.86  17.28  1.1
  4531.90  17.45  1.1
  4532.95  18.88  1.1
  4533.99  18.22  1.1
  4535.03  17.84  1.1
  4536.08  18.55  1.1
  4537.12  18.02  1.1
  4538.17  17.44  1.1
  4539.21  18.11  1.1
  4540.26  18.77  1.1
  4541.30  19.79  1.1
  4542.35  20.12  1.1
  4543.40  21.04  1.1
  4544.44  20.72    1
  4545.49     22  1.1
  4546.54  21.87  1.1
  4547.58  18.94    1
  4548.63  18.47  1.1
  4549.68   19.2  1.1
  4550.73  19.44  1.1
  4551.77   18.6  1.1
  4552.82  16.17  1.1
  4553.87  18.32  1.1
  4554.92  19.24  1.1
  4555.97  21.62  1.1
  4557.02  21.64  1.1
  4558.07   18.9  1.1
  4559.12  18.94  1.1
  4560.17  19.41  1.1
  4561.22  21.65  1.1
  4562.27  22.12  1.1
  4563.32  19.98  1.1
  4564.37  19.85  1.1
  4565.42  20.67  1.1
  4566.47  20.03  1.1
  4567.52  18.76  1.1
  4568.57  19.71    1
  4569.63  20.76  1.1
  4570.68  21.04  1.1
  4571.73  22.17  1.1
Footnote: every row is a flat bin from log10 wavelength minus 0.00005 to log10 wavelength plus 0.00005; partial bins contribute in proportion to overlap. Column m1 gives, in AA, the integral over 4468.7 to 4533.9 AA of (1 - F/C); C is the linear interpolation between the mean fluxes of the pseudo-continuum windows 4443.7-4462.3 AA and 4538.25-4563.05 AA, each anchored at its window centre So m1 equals -1.3 AA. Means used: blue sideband 18.8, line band 19.6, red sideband 19.7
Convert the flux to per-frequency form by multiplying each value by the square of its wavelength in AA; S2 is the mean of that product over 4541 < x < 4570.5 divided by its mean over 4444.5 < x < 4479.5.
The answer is 1.10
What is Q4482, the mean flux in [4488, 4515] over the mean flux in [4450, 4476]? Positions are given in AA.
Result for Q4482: 1.05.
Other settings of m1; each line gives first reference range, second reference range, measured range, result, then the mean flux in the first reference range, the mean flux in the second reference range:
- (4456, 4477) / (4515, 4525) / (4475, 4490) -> -0.4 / 18.7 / 20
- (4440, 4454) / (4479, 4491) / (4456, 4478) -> 0.7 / 19.1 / 19.8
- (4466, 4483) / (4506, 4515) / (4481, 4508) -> 0.4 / 19.4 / 20.4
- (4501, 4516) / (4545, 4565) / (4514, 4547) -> 0.8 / 20.3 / 19.8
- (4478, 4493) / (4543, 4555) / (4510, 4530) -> -0.6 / 19.5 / 19.5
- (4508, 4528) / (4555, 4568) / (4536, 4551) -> 0.5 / 20.2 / 20.3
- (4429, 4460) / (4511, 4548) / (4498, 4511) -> -0.3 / 19.1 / 19.6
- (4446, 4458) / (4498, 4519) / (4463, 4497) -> 0.3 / 19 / 20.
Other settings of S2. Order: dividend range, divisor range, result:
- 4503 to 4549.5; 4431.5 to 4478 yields 1.07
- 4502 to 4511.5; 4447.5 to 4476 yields 1.09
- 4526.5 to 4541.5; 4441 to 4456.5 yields 1.00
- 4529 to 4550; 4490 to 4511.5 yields 0.98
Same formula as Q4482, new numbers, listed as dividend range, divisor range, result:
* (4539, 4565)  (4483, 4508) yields 1.01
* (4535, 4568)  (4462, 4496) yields 1.02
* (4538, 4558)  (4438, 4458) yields 1.02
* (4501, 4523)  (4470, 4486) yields 1.03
